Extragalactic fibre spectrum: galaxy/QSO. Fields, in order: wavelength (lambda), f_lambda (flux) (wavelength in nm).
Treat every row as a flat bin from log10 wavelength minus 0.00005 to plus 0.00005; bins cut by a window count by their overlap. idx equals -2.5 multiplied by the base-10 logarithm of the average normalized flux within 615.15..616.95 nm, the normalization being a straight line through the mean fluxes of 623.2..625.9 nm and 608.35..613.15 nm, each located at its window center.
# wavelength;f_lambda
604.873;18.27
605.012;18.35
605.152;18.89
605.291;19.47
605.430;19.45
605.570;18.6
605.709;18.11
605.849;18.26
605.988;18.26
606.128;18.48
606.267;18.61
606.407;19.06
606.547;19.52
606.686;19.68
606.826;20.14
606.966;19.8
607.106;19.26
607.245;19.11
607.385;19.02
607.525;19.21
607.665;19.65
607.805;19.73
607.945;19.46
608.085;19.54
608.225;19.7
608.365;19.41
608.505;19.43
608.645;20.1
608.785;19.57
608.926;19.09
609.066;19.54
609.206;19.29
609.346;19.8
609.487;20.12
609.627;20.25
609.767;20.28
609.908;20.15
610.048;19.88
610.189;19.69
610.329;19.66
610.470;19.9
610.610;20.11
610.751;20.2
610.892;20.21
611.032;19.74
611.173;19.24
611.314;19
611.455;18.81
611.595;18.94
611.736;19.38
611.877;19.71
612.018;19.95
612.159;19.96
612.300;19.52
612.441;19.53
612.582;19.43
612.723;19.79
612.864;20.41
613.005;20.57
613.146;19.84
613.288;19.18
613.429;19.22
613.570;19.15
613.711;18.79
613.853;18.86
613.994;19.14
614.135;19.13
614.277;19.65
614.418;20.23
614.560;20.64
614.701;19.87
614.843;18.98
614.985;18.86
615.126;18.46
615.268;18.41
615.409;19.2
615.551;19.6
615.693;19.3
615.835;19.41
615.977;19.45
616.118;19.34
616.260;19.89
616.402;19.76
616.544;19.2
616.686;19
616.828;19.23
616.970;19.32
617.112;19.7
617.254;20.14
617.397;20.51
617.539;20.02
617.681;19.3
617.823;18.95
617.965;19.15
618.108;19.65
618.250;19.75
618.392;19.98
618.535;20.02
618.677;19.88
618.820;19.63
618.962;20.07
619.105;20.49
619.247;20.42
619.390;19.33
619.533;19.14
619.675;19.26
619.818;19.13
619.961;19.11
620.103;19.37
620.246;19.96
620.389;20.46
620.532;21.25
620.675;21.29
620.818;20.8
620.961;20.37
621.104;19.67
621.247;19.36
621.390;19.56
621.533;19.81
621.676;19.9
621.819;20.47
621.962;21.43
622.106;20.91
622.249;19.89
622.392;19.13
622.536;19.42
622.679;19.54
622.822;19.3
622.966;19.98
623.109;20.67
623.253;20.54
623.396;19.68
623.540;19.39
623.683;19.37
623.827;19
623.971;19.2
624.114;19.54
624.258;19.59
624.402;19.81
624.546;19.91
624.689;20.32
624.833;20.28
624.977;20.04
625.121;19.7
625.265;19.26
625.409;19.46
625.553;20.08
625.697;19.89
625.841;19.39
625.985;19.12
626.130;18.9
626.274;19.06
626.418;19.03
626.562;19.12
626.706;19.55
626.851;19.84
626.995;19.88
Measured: 0.024 mag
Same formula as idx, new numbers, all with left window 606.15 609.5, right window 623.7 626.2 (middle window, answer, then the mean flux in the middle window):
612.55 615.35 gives 0.00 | 19.4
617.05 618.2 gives -0.01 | 19.7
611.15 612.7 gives 0.00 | 19.4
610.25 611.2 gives -0.02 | 19.9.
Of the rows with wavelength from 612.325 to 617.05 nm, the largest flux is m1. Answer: 20.64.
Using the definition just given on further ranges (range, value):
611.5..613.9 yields 20.57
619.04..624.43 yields 21.43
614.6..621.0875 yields 21.29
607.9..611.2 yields 20.28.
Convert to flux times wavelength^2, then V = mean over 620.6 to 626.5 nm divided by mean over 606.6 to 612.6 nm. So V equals 1.06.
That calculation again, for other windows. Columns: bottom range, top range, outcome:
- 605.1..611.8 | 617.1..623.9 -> 1.06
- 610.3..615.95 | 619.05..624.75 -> 1.05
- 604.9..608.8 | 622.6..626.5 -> 1.08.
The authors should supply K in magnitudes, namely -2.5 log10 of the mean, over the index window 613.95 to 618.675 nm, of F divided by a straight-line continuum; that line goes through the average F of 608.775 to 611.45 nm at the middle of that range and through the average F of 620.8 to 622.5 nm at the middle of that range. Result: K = 0.02 mag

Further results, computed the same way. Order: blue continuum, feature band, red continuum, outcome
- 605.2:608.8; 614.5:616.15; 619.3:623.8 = 0.019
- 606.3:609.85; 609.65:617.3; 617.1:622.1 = 0.011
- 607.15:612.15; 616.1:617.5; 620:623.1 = 0.016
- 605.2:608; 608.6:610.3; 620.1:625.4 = -0.029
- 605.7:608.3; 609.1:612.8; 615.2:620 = -0.021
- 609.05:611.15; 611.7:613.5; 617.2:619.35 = 0.009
